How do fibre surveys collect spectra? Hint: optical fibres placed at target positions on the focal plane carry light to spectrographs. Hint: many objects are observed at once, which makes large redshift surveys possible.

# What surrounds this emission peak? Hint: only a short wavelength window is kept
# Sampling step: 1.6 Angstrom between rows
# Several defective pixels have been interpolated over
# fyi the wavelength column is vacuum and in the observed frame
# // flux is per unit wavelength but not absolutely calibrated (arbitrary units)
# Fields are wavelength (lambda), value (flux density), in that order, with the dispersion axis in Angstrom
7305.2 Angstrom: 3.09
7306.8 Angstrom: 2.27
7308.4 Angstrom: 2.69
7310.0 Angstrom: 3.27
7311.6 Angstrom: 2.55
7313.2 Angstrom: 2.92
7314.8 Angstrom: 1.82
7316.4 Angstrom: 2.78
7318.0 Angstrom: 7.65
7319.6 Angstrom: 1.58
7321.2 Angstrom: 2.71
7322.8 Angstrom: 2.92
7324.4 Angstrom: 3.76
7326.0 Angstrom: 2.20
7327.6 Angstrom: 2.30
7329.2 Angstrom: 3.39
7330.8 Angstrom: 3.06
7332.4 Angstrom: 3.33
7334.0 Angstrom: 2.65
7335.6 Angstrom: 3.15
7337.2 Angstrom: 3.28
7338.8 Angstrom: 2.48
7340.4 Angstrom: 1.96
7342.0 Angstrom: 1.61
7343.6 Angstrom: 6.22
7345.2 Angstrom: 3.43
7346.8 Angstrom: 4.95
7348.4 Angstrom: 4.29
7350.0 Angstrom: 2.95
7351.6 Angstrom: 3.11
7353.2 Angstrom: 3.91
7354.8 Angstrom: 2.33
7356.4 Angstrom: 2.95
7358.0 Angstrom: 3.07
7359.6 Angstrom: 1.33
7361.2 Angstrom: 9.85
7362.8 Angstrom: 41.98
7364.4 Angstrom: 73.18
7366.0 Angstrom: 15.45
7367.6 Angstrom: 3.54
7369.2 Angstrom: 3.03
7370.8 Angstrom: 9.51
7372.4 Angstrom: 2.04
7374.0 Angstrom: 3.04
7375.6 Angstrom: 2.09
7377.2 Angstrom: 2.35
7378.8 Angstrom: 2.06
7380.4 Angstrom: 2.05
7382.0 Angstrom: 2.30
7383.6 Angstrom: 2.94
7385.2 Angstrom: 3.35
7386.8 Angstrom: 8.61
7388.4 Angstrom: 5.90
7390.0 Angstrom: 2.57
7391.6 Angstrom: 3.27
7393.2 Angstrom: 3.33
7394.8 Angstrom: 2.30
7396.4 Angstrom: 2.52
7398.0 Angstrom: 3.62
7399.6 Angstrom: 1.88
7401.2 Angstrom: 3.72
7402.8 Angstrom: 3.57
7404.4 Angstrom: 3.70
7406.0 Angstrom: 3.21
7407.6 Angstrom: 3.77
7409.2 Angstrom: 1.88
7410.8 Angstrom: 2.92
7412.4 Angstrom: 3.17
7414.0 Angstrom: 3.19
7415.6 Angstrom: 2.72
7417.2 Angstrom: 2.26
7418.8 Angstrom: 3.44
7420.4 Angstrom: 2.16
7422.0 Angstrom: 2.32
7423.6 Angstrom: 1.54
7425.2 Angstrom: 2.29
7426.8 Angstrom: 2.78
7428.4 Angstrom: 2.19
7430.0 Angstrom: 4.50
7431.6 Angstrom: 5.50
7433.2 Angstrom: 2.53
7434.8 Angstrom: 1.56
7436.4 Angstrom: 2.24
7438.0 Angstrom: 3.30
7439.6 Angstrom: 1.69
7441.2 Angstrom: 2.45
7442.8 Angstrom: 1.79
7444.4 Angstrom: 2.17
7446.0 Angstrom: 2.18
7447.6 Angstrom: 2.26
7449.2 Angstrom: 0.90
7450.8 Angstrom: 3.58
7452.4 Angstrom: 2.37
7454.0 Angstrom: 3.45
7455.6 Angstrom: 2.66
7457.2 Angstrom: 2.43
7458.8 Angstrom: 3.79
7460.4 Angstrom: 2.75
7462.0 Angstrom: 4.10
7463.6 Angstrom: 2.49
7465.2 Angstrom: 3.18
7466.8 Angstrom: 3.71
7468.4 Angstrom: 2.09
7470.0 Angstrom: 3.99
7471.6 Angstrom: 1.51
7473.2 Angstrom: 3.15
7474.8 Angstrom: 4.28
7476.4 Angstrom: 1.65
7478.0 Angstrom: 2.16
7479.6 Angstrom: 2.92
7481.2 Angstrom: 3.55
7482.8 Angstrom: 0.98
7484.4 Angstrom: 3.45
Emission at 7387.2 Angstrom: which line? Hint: [N II]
